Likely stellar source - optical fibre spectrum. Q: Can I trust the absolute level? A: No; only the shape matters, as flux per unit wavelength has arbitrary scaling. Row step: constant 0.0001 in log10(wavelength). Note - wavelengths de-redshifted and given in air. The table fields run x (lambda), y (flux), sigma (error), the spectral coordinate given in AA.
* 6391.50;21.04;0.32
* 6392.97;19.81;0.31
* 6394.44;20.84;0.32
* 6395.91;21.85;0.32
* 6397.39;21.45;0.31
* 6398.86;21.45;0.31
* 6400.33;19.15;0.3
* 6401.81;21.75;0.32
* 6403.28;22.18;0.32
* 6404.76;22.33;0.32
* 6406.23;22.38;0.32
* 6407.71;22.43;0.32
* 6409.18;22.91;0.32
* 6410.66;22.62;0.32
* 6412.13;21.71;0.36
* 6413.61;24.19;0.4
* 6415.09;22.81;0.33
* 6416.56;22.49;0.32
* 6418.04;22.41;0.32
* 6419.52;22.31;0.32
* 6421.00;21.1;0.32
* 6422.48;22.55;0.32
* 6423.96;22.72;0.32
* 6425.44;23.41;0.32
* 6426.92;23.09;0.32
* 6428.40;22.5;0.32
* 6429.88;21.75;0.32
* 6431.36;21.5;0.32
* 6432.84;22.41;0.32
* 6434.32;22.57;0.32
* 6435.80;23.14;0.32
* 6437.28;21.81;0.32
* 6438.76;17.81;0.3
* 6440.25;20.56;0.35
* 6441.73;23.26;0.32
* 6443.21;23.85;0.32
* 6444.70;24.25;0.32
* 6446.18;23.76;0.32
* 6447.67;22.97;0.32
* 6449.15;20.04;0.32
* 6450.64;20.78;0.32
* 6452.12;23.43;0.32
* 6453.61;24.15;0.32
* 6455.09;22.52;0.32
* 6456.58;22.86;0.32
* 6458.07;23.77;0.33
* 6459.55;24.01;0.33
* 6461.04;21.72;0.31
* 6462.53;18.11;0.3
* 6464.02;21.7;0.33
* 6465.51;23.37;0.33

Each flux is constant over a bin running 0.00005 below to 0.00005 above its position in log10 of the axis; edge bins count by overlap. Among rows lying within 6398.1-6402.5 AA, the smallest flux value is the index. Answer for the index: 19.15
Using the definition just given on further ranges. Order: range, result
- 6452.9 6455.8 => 22.52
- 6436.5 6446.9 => 17.81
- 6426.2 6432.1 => 21.5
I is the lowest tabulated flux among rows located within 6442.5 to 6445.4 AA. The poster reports 23.85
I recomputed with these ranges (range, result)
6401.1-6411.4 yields 21.75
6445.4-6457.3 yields 20.04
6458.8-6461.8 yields 21.72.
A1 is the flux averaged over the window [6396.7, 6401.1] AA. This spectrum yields 20.7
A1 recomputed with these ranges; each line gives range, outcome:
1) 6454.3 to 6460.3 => 23.3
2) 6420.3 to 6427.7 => 22.6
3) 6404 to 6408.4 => 22.4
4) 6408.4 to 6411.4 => 22.8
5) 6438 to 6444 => 21.4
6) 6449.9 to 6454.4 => 22.8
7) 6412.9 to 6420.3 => 22.8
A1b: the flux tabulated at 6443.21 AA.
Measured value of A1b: 23.85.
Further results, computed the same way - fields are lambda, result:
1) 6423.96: 22.72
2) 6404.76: 22.33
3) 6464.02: 21.7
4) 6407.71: 22.43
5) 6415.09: 22.81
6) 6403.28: 22.18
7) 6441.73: 23.26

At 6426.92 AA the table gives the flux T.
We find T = 23.09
